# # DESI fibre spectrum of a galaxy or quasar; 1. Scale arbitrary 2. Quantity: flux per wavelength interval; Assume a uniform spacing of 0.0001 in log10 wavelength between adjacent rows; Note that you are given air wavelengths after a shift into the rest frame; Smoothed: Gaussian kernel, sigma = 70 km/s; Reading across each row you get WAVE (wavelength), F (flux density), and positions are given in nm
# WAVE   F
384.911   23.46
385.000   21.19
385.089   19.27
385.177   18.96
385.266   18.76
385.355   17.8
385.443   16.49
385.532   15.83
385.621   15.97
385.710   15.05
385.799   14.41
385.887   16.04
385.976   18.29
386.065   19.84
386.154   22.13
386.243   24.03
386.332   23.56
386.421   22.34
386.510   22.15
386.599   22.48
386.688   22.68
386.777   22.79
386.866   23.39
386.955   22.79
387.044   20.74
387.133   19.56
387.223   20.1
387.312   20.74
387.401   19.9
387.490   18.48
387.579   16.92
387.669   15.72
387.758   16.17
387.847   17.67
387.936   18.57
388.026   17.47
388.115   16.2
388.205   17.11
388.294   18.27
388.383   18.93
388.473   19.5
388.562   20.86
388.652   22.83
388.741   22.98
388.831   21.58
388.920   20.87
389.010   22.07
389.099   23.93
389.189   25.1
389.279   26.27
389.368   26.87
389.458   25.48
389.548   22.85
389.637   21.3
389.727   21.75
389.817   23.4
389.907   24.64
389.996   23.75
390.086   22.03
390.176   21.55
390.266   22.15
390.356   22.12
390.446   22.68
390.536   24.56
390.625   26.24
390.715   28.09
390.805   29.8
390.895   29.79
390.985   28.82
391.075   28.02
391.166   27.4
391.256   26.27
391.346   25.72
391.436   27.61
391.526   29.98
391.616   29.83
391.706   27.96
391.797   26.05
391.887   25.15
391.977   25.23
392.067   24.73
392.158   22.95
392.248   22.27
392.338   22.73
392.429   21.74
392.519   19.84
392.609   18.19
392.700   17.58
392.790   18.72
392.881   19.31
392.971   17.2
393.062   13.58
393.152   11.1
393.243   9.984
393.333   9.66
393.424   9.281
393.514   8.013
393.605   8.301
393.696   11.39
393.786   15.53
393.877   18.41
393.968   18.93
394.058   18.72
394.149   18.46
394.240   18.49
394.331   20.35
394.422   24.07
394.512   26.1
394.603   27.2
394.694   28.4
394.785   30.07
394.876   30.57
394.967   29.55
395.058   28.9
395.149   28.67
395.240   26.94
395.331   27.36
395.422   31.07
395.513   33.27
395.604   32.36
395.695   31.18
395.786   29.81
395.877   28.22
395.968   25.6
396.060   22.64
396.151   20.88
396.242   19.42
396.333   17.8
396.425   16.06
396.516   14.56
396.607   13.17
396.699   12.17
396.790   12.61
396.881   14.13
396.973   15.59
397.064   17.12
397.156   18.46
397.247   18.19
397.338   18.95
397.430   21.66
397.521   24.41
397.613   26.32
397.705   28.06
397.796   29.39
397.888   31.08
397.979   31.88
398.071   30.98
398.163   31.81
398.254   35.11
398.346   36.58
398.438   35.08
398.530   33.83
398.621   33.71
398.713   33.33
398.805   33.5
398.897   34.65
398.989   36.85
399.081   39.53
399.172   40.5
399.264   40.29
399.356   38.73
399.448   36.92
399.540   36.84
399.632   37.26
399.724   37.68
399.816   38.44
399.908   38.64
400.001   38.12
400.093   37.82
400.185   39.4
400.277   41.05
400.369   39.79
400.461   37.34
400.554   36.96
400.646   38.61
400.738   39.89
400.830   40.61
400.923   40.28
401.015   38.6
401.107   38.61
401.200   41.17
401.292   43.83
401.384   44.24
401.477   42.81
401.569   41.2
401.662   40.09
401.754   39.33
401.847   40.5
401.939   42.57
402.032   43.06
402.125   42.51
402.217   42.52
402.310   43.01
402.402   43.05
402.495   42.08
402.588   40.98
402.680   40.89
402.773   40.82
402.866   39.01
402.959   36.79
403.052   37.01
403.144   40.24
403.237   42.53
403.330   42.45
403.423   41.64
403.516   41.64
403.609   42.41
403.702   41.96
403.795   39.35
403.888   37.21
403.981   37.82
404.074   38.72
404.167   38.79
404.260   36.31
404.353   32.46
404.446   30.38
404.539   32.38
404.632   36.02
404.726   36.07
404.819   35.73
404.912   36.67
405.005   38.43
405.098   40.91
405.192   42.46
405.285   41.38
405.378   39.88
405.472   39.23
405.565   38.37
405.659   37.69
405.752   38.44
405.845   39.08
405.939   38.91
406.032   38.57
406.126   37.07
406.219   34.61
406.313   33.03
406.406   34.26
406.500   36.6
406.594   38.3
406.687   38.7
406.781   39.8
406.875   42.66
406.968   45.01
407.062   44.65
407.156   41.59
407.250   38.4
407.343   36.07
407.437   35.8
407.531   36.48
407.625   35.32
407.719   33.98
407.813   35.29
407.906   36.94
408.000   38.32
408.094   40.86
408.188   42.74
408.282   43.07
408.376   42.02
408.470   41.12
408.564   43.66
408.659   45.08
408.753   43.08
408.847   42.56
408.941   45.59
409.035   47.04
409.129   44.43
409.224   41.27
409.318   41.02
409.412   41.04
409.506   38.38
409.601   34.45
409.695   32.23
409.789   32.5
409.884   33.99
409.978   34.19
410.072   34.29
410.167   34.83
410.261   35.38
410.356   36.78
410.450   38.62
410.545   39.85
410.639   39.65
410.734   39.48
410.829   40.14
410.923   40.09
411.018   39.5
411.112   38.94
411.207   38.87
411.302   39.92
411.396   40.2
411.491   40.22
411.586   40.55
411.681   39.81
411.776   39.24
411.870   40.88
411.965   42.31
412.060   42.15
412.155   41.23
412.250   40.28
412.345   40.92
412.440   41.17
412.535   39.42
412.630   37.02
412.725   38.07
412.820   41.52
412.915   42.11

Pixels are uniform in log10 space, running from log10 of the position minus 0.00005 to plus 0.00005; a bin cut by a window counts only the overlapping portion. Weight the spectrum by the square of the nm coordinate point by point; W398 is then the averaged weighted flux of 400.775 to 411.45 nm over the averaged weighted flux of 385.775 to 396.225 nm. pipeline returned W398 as 1.9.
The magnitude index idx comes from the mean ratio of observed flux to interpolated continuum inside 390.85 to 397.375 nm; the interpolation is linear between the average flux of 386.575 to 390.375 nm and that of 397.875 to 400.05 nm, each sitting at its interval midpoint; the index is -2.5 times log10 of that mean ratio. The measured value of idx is 0.30 mag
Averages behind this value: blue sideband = 21.2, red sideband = 36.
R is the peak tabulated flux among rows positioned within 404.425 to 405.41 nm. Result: 42.46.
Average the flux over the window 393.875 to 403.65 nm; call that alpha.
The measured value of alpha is 32.5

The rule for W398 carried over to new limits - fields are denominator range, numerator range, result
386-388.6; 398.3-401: 2.00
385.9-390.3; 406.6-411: 2.06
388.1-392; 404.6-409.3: 1.77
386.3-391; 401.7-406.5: 1.91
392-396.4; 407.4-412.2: 1.97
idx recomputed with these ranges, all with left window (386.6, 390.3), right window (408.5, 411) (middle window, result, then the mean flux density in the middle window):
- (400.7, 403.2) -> -0.25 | 41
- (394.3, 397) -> 0.13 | 24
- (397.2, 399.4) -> -0.08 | 31.9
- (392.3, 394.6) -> 0.45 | 16.8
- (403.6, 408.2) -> -0.06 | 38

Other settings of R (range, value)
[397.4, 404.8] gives 44.24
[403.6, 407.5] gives 45.01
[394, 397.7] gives 33.27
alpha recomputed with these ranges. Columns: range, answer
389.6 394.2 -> 21.3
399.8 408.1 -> 39.1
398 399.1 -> 34.4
